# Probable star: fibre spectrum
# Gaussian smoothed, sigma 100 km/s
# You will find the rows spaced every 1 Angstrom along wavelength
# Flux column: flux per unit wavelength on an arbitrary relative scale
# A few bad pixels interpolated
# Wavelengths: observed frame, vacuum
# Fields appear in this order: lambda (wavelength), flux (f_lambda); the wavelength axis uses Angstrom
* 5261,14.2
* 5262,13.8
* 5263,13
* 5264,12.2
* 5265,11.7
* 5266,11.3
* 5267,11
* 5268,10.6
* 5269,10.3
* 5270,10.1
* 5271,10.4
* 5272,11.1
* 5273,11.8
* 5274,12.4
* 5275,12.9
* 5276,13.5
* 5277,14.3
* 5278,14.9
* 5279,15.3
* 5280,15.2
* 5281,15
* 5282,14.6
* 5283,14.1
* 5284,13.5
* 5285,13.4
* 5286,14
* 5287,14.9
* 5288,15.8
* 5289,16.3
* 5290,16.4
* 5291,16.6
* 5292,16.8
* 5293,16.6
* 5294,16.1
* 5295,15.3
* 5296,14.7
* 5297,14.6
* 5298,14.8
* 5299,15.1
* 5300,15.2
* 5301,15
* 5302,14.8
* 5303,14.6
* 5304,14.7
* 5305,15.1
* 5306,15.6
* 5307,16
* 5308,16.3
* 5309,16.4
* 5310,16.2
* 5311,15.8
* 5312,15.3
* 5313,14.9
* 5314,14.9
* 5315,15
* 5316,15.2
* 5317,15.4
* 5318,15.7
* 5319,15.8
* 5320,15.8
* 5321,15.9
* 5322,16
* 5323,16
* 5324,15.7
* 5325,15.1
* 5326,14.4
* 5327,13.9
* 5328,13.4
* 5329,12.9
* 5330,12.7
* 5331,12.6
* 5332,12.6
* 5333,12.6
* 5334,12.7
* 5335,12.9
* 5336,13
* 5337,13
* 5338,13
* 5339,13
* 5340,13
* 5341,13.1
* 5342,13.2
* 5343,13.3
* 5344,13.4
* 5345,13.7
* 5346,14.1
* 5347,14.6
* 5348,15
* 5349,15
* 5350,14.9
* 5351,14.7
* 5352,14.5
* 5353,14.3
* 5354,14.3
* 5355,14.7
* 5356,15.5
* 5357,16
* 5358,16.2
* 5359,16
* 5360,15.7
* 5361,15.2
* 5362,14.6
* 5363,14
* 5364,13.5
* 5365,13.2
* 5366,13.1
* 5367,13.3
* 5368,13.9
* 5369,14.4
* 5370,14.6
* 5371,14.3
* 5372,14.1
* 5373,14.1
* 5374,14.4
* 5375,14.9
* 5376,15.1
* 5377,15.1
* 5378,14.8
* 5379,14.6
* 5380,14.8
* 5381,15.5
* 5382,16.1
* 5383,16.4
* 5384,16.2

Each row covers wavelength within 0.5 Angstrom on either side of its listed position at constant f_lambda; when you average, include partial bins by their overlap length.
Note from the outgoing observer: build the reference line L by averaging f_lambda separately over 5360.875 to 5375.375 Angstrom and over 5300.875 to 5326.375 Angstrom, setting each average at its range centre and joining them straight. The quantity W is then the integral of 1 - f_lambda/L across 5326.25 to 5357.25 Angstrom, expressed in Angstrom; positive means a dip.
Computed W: 2.1 Angstrom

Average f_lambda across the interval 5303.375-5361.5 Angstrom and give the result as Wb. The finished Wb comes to 14.6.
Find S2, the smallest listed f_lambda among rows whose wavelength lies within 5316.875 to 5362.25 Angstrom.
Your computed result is 12.6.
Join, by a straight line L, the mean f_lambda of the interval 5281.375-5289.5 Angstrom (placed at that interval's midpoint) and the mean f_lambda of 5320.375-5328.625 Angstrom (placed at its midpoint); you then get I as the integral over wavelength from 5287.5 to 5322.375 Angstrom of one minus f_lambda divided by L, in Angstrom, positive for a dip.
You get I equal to -1.8 Angstrom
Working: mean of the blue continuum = 14.6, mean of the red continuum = 15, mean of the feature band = 15.6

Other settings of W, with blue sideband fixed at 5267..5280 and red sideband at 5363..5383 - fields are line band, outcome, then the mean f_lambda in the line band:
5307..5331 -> -3.3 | 15.1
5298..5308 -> -1.7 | 15.2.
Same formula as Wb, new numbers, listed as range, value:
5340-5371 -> 14.4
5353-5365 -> 15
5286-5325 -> 15.5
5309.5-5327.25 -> 15.4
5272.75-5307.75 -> 14.9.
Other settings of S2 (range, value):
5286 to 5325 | 14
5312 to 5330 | 12.7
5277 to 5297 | 13.4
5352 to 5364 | 13.5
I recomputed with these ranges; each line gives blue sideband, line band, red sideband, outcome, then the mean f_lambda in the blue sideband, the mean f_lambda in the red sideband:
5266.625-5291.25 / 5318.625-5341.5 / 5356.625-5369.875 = 0.4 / 13.5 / 14.5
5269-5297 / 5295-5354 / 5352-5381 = -0.4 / 14.2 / 14.6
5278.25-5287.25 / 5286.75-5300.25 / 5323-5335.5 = -1.4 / 14.4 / 13.6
